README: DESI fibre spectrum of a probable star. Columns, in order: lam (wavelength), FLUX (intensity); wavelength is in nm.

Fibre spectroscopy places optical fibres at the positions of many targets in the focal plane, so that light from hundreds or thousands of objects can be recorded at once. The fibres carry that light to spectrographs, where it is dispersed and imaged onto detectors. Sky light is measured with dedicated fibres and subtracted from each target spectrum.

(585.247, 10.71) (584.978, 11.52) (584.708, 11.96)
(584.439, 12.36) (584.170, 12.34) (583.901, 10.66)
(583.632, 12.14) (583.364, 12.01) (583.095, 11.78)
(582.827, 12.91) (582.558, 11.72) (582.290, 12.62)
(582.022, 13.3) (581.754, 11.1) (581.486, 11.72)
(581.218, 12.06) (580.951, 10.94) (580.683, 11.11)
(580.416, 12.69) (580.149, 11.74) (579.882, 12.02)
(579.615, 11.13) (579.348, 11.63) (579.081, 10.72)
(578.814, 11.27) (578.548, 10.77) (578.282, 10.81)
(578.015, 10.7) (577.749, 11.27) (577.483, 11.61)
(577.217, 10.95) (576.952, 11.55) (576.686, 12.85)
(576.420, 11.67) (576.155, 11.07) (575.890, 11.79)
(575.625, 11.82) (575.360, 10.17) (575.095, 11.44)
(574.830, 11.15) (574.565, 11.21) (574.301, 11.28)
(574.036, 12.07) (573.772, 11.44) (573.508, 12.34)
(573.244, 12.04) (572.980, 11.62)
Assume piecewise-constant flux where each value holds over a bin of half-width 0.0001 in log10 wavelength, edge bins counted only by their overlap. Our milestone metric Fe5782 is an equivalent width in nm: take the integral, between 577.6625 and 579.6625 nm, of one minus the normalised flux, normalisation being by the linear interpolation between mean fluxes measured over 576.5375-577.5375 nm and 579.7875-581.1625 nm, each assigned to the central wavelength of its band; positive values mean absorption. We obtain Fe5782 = 0.12 nm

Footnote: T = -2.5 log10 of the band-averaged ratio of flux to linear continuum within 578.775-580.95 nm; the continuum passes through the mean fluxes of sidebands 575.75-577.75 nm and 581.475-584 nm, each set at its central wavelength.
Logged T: 0.030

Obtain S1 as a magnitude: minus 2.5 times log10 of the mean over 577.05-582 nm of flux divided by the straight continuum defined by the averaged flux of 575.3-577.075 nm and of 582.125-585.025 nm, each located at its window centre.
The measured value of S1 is 0.038 mag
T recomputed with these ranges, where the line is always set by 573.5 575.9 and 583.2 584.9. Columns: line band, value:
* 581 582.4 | -0.028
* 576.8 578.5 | 0.040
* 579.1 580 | 0.018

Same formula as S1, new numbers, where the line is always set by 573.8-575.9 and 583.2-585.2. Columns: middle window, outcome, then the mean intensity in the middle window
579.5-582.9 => -0.02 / 11.9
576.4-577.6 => -0.03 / 11.7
